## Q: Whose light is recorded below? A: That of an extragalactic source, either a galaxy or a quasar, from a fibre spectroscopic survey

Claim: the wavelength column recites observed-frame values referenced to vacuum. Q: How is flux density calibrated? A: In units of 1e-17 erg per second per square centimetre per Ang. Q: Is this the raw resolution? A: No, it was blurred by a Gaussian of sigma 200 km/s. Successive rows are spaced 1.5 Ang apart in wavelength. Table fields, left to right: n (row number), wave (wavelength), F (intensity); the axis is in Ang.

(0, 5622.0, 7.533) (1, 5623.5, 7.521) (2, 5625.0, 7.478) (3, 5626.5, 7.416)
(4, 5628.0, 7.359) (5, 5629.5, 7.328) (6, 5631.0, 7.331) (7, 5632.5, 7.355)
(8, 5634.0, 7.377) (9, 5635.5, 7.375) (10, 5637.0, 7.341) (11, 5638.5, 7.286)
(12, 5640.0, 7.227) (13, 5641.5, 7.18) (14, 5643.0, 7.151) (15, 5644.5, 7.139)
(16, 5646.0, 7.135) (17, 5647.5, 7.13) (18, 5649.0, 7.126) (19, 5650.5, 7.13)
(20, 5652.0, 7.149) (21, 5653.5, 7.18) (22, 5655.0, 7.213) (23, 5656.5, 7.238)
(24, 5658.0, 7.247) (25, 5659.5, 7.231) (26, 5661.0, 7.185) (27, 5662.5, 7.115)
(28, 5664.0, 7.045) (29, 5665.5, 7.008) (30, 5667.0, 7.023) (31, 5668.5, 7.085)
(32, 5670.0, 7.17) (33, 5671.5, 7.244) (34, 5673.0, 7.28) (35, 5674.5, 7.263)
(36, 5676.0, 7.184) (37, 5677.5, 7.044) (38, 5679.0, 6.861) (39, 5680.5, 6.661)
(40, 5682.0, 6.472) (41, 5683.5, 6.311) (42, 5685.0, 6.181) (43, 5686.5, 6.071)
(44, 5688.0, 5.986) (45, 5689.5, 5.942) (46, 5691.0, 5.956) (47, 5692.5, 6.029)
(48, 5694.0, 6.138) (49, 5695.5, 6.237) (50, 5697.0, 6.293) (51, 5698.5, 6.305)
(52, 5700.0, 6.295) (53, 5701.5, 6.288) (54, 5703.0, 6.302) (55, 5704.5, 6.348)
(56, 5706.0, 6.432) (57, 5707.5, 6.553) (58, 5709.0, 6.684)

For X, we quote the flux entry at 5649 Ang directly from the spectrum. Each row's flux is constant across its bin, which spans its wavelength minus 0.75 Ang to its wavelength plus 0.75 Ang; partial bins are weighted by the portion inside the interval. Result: 7.126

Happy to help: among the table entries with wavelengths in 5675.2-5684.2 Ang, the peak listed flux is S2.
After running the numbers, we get 7.184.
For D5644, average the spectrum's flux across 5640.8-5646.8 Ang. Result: 7.15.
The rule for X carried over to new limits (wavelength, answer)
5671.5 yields 7.244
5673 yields 7.28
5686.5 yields 6.071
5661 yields 7.185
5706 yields 6.432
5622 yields 7.533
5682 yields 6.472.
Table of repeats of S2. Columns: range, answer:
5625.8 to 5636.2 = 7.416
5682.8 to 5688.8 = 6.311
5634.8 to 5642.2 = 7.375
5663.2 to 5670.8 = 7.17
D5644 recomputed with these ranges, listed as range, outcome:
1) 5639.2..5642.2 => 7.21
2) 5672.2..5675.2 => 7.27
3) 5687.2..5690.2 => 5.97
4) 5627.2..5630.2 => 7.34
